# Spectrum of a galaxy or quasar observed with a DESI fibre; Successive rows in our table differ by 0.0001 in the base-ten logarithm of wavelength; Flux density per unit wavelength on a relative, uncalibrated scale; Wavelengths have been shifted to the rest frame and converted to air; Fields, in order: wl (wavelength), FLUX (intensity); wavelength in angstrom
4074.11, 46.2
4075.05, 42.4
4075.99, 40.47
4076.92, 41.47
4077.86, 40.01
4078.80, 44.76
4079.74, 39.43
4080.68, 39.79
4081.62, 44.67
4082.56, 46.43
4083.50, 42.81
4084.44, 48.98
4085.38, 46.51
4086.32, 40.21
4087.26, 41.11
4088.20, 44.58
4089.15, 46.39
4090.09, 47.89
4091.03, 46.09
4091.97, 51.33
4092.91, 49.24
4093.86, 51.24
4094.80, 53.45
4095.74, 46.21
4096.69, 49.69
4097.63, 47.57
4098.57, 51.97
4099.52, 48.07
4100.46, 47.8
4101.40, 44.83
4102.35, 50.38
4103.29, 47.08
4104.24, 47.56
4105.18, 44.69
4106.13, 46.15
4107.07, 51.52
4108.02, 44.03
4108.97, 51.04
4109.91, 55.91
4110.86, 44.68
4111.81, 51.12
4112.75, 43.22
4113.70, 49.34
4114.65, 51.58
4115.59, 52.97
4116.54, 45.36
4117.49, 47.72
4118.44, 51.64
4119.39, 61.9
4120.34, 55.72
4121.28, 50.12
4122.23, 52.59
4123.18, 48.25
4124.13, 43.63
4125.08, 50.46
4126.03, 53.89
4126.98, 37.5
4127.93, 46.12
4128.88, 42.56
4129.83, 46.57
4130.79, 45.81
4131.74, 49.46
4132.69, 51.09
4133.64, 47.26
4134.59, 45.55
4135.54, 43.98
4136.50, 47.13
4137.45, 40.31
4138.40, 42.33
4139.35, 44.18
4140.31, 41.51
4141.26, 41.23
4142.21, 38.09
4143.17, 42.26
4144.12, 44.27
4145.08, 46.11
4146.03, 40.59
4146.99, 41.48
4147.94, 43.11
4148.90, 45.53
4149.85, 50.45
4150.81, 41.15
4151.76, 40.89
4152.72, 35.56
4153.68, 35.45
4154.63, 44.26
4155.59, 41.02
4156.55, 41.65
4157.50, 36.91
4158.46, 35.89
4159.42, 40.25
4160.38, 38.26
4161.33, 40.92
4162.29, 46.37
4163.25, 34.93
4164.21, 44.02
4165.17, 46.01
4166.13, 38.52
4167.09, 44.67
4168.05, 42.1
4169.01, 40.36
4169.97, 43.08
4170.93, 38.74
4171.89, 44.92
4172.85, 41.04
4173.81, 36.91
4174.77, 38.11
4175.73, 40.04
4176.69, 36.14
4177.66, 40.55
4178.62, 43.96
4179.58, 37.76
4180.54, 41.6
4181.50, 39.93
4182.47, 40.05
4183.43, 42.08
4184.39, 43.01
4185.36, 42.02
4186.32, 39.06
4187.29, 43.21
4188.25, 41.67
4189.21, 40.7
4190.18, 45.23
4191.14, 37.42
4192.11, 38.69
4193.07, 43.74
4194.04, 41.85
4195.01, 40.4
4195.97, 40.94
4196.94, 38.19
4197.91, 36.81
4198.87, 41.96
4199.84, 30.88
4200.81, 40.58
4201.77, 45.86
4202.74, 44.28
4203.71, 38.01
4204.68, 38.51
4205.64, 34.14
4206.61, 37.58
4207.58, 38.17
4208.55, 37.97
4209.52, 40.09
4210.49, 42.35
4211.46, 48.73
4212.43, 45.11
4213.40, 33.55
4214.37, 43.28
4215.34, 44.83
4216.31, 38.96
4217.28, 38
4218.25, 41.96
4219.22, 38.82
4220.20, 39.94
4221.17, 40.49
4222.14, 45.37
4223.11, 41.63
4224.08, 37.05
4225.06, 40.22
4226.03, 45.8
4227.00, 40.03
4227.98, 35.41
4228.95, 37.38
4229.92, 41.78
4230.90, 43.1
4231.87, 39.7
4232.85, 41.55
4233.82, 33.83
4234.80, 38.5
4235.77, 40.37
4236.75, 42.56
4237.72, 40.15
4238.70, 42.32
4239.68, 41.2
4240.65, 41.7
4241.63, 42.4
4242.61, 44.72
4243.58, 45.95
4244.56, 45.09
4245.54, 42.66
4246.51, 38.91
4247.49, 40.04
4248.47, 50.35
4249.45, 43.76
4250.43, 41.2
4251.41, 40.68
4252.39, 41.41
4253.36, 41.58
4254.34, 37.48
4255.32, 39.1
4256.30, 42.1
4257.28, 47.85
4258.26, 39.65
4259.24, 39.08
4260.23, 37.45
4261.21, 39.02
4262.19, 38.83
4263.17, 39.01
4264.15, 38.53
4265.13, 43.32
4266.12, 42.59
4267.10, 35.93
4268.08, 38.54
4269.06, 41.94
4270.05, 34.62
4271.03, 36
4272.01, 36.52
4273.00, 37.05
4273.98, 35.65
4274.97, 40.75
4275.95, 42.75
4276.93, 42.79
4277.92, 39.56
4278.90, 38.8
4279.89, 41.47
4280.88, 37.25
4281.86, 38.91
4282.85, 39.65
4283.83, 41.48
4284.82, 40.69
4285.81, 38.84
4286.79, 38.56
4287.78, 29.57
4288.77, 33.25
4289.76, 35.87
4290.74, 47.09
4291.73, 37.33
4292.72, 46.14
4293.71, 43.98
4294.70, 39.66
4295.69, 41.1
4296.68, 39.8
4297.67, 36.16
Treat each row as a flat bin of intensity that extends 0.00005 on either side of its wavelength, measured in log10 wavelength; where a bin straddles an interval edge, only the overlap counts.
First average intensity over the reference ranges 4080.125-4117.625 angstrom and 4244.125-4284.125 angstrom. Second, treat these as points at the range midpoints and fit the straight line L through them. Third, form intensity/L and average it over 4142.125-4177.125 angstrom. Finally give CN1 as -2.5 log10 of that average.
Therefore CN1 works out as 0.094 mag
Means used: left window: 47.5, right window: 40.2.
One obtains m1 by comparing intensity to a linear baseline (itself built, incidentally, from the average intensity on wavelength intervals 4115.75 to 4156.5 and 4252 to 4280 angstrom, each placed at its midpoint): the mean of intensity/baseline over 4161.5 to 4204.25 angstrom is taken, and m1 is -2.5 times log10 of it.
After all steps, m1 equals 0.06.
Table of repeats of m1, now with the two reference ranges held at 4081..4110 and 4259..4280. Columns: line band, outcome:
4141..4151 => 0.04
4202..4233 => 0.03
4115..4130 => -0.07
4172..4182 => 0.10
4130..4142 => 0.02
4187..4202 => 0.06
